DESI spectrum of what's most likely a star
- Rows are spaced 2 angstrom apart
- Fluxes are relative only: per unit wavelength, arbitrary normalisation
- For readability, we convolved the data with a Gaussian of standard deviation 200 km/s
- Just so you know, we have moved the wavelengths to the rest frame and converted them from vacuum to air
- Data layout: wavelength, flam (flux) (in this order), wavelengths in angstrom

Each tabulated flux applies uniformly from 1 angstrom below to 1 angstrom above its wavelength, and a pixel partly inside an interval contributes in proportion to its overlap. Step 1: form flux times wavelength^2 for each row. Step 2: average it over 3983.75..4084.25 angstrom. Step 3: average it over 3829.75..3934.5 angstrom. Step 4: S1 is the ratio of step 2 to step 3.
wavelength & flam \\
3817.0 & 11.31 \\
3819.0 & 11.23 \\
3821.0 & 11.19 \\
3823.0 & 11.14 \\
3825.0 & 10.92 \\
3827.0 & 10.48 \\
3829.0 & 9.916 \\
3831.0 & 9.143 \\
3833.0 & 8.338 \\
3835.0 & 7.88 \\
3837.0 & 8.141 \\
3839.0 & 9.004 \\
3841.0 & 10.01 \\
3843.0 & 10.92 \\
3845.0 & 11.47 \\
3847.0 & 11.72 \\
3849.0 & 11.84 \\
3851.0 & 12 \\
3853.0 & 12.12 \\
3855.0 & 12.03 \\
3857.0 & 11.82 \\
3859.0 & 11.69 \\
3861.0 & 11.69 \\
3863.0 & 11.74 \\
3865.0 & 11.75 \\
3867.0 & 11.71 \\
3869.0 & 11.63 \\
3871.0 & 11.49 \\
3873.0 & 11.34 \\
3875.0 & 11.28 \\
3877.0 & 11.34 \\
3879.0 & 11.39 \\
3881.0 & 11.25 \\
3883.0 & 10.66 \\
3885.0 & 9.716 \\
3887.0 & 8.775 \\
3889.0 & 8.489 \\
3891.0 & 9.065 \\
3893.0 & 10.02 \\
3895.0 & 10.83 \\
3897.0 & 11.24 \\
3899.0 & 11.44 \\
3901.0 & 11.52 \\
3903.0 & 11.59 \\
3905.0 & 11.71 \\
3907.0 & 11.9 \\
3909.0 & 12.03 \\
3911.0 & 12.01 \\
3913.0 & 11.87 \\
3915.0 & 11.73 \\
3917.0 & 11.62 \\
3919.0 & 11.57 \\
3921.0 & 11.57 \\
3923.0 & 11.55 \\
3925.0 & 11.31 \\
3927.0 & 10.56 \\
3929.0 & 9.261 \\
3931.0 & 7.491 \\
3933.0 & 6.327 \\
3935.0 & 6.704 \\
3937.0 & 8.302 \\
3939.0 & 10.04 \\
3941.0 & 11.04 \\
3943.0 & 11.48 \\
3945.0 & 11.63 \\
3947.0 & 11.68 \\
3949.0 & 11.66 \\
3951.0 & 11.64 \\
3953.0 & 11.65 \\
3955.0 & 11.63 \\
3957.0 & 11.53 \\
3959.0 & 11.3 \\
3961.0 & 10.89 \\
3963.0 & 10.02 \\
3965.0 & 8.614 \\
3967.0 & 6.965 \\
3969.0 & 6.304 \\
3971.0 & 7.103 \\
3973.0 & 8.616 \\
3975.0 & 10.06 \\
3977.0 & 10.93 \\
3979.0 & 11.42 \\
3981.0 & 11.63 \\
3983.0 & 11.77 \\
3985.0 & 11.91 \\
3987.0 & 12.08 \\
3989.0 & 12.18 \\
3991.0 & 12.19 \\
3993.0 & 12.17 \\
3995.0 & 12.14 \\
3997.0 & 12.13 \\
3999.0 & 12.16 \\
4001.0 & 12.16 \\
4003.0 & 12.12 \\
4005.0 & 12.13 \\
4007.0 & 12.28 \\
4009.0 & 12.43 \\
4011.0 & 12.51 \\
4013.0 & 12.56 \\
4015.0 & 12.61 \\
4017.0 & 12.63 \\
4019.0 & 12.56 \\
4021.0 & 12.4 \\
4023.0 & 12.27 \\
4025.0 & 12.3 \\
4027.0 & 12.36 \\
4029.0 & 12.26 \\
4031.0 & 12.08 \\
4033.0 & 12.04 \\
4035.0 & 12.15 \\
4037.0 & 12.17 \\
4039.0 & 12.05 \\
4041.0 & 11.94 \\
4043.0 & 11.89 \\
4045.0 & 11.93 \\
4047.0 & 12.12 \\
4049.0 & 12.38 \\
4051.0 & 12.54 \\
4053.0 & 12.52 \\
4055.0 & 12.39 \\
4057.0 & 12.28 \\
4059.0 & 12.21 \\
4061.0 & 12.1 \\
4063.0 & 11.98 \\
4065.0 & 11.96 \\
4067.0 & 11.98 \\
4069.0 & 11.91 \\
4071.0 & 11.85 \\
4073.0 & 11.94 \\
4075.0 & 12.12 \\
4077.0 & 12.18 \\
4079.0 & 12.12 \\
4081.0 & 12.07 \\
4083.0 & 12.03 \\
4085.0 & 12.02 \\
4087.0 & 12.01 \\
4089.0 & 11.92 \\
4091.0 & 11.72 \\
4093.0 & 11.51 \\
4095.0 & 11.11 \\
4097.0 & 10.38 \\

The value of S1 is 1.22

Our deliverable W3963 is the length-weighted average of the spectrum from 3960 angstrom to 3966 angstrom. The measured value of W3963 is 9.84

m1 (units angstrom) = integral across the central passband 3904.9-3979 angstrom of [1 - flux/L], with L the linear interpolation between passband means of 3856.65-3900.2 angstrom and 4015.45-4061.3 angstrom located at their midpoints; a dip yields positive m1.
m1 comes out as 7.1 angstrom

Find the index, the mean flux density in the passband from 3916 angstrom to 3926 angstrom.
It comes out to 11.5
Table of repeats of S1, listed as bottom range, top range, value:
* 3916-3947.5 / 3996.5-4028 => 1.27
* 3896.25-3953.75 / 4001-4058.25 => 1.20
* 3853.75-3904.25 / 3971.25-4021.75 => 1.14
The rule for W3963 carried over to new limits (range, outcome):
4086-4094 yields 11.8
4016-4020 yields 12.6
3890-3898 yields 10.3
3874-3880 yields 11.3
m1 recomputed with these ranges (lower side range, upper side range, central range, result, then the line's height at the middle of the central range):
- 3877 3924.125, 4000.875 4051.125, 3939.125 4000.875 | 4.3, 11.7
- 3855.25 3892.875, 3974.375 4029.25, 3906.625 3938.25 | 2.9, 11.4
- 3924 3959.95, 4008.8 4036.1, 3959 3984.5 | 3.3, 11.1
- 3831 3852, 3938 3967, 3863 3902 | -1.6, 10.4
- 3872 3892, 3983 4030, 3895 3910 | -1.3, 10.7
